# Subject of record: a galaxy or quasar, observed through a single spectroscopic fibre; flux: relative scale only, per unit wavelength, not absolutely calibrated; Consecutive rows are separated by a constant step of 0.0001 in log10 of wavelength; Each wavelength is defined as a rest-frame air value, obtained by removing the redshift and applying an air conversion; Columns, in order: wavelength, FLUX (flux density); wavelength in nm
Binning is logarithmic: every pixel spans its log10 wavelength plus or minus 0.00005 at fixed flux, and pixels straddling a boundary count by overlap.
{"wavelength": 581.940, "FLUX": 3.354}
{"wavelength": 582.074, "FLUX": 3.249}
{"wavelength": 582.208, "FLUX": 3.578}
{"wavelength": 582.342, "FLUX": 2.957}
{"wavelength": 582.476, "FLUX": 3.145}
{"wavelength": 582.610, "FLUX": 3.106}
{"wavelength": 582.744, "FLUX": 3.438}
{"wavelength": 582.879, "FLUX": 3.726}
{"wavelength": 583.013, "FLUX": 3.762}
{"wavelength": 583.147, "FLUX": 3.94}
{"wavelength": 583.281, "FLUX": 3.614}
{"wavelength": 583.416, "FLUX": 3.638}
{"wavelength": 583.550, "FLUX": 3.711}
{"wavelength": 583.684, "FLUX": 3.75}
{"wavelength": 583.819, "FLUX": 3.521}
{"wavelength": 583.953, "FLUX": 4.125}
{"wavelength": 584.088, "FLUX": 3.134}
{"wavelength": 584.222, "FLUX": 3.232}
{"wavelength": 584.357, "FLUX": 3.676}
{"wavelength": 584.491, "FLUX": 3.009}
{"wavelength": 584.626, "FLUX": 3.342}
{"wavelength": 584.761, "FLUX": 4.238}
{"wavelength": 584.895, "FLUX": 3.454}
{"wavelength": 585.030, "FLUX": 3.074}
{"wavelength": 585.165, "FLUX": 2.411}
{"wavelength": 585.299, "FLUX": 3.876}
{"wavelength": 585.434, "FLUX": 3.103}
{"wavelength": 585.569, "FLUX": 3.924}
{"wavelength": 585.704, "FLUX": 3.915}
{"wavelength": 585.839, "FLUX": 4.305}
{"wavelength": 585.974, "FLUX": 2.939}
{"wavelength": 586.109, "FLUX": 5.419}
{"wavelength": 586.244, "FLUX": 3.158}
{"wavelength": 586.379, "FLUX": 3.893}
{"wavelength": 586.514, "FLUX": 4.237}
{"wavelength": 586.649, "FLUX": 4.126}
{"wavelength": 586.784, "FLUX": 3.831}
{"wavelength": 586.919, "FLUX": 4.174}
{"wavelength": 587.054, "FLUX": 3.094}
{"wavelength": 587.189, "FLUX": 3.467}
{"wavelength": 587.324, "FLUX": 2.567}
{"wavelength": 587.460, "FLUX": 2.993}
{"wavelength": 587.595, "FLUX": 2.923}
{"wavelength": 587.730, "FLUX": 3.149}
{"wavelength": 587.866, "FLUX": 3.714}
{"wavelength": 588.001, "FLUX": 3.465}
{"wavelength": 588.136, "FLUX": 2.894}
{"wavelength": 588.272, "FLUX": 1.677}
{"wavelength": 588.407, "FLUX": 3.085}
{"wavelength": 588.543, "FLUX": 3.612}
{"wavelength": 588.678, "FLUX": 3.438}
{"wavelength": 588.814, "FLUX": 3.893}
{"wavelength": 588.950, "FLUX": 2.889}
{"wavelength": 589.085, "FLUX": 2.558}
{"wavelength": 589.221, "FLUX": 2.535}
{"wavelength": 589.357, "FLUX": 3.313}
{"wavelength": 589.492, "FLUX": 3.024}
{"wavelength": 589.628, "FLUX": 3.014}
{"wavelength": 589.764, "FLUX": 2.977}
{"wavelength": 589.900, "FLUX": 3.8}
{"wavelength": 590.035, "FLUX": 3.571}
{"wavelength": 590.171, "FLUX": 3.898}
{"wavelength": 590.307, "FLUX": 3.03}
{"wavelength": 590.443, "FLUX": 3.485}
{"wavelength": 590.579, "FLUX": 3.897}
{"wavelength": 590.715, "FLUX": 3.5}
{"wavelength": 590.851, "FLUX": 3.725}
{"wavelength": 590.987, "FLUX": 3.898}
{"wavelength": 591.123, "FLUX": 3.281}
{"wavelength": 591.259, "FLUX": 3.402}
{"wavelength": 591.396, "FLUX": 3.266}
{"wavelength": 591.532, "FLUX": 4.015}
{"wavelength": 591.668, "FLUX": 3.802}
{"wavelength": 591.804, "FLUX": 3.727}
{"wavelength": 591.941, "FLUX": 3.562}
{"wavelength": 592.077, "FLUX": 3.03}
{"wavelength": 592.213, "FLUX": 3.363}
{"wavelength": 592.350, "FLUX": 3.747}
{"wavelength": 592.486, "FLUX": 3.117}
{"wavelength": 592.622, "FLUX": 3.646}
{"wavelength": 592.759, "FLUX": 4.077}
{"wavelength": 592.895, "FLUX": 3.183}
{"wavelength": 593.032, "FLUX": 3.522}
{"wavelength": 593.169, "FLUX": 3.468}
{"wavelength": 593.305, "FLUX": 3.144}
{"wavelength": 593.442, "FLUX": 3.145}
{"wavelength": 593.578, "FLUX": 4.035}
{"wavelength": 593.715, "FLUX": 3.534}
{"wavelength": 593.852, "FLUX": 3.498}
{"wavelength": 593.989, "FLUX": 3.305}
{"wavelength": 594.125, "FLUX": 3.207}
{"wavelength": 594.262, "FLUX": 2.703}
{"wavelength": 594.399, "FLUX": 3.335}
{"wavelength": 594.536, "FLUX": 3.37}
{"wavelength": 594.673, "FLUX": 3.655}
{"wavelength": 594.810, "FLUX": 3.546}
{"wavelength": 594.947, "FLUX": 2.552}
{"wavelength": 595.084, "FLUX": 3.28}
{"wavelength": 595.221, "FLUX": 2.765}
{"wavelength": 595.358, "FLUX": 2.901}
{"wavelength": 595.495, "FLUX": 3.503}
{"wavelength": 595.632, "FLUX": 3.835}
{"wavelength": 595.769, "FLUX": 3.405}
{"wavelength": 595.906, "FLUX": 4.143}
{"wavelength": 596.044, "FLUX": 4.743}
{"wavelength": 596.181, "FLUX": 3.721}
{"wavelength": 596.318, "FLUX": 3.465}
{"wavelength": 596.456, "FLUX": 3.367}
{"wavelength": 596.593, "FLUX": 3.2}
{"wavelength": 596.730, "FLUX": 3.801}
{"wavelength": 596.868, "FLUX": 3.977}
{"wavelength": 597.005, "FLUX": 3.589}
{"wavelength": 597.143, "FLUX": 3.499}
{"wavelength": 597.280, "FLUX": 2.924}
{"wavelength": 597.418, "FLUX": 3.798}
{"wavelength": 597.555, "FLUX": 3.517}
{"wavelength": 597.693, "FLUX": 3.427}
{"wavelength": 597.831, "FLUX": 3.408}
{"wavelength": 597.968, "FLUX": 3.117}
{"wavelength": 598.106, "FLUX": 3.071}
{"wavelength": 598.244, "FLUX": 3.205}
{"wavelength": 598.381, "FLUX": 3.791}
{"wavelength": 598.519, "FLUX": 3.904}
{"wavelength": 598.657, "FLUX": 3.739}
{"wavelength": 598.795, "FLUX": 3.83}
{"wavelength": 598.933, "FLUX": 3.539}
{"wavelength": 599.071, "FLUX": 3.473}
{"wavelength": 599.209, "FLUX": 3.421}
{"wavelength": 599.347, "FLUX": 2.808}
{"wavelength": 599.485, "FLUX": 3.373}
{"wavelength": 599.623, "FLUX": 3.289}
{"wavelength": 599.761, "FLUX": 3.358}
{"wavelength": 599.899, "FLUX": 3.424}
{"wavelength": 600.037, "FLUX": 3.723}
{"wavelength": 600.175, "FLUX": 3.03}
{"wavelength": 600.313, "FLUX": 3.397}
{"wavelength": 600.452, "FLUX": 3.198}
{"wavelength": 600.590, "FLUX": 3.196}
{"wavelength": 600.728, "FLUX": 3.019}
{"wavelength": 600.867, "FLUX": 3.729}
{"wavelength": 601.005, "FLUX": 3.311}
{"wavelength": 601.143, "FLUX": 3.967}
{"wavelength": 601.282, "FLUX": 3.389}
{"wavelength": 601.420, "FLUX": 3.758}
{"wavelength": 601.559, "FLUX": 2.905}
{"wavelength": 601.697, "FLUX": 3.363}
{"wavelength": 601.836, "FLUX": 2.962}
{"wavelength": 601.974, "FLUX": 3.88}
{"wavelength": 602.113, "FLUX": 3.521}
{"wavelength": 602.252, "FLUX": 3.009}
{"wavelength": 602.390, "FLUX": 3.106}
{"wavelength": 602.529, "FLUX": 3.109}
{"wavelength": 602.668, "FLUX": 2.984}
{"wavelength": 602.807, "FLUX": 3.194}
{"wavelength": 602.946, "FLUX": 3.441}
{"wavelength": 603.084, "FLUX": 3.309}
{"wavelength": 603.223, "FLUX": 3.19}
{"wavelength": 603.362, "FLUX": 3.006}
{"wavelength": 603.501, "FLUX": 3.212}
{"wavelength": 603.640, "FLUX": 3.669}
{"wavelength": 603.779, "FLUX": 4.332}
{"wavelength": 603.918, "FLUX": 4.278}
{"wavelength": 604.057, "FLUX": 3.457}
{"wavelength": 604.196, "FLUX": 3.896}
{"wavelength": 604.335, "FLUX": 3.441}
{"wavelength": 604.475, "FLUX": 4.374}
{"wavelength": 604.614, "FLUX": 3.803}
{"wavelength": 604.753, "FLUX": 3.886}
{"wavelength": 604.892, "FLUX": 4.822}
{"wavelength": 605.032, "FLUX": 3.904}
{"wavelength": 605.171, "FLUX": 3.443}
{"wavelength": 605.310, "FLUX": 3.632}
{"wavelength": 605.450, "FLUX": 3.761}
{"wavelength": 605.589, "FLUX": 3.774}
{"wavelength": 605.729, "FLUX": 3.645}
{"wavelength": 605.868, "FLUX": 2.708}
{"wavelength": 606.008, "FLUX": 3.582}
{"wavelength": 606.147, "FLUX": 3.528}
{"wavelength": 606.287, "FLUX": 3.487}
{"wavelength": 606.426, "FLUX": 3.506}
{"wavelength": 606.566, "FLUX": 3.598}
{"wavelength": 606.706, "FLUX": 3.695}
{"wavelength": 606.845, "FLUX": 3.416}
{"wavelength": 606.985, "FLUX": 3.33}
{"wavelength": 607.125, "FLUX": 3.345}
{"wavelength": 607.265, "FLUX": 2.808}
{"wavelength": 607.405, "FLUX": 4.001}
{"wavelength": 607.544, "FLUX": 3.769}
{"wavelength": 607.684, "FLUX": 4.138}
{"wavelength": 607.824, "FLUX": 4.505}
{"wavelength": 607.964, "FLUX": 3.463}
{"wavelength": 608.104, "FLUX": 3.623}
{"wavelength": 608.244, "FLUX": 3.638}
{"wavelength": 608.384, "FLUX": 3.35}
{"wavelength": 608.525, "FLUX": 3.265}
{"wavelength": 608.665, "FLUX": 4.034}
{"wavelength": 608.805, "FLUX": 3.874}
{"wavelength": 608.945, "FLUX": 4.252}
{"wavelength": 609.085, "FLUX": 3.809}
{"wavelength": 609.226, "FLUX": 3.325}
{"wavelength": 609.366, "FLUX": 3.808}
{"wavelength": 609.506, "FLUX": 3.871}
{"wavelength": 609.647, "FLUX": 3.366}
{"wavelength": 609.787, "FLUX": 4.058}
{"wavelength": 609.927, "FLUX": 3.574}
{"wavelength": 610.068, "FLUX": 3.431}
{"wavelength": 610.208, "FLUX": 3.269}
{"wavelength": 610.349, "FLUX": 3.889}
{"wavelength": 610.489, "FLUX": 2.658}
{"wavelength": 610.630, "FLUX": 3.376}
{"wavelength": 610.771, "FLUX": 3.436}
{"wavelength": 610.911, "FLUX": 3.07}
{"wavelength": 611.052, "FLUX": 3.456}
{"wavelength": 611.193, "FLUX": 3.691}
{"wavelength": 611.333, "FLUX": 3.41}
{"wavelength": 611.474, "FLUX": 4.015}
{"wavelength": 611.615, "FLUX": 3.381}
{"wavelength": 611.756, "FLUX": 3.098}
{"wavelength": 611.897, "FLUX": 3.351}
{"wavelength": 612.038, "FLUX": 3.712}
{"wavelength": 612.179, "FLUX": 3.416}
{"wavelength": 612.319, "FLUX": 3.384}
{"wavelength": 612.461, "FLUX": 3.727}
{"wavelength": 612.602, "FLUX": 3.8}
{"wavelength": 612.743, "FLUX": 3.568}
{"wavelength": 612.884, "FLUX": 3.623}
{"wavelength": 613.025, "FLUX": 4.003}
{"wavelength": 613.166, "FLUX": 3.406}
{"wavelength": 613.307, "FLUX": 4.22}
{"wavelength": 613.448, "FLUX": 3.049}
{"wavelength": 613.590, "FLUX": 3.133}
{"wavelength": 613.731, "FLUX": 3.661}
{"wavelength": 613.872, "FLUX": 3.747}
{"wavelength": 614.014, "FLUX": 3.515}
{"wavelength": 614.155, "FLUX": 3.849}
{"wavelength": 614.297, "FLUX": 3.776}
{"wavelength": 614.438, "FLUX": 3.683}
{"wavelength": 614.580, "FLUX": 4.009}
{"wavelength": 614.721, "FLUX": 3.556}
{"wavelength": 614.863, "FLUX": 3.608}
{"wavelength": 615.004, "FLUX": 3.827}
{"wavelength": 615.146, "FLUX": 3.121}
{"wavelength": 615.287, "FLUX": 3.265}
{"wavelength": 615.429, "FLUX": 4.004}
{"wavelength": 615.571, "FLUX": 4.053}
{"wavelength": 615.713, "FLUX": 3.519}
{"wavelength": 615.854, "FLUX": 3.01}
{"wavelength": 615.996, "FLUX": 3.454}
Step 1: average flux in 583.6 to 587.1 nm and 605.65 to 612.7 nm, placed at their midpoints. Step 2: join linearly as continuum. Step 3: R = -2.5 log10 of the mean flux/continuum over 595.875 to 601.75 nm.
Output 0.04 mag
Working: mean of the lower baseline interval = 3.66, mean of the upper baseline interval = 3.56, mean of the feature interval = 3.48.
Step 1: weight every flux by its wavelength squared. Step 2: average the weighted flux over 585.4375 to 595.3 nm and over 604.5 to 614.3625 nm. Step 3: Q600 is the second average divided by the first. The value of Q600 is 1.13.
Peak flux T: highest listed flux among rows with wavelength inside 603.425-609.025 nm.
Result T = 4.822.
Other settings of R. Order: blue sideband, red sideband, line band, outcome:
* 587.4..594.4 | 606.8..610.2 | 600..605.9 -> 0.02 mag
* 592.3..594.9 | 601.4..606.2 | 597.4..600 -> 0.01 mag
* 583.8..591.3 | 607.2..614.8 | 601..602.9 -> 0.07 mag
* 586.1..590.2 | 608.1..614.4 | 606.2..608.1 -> -0.03 mag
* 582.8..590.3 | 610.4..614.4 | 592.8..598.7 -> 0.01 mag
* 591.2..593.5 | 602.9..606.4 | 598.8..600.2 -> 0.07 mag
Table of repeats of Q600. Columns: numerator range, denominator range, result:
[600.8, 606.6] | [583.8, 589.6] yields 1.10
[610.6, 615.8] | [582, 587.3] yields 1.10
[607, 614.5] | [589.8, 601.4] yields 1.09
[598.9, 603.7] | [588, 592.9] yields 1.02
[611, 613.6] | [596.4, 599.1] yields 1.06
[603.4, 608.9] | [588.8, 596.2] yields 1.13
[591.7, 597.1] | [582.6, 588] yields 1.00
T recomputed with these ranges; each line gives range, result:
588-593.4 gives 4.077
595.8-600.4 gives 4.743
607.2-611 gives 4.505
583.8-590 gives 5.419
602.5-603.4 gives 3.441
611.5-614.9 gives 4.22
